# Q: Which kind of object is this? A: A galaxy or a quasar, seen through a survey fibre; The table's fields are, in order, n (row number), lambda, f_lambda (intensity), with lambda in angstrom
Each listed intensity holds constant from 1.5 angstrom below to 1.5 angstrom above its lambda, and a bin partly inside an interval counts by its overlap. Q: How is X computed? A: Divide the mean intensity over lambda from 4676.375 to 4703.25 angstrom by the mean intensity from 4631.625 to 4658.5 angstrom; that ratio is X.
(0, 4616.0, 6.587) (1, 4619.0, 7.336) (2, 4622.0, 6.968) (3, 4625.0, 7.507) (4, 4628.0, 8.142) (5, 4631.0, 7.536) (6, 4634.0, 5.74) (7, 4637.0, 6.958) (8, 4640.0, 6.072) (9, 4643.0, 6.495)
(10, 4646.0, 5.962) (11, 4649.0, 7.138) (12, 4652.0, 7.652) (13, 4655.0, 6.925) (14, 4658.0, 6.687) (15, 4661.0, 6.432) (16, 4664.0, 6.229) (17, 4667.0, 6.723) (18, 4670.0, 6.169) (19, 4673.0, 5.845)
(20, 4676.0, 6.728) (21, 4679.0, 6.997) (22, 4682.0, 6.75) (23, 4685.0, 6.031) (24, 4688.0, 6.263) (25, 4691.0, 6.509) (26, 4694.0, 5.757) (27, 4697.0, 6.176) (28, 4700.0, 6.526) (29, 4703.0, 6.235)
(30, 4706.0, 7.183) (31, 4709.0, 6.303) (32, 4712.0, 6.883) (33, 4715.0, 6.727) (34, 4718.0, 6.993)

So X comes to 1.0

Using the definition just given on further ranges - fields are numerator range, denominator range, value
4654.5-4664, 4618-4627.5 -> 0.89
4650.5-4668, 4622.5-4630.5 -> 0.88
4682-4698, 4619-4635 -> 0.86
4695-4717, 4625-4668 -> 0.97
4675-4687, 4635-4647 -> 1.04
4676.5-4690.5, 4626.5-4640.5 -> 0.94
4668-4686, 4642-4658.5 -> 0.94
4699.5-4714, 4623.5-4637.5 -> 0.92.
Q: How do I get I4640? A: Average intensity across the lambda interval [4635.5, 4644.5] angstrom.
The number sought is 6.51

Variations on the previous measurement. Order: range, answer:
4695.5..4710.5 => 6.48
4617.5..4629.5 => 7.49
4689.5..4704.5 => 6.24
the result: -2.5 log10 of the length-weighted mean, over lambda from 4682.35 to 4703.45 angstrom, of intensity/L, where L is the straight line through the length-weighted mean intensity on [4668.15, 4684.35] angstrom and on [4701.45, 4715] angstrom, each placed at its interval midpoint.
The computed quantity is 0.06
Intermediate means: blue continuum 6.48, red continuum 6.66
